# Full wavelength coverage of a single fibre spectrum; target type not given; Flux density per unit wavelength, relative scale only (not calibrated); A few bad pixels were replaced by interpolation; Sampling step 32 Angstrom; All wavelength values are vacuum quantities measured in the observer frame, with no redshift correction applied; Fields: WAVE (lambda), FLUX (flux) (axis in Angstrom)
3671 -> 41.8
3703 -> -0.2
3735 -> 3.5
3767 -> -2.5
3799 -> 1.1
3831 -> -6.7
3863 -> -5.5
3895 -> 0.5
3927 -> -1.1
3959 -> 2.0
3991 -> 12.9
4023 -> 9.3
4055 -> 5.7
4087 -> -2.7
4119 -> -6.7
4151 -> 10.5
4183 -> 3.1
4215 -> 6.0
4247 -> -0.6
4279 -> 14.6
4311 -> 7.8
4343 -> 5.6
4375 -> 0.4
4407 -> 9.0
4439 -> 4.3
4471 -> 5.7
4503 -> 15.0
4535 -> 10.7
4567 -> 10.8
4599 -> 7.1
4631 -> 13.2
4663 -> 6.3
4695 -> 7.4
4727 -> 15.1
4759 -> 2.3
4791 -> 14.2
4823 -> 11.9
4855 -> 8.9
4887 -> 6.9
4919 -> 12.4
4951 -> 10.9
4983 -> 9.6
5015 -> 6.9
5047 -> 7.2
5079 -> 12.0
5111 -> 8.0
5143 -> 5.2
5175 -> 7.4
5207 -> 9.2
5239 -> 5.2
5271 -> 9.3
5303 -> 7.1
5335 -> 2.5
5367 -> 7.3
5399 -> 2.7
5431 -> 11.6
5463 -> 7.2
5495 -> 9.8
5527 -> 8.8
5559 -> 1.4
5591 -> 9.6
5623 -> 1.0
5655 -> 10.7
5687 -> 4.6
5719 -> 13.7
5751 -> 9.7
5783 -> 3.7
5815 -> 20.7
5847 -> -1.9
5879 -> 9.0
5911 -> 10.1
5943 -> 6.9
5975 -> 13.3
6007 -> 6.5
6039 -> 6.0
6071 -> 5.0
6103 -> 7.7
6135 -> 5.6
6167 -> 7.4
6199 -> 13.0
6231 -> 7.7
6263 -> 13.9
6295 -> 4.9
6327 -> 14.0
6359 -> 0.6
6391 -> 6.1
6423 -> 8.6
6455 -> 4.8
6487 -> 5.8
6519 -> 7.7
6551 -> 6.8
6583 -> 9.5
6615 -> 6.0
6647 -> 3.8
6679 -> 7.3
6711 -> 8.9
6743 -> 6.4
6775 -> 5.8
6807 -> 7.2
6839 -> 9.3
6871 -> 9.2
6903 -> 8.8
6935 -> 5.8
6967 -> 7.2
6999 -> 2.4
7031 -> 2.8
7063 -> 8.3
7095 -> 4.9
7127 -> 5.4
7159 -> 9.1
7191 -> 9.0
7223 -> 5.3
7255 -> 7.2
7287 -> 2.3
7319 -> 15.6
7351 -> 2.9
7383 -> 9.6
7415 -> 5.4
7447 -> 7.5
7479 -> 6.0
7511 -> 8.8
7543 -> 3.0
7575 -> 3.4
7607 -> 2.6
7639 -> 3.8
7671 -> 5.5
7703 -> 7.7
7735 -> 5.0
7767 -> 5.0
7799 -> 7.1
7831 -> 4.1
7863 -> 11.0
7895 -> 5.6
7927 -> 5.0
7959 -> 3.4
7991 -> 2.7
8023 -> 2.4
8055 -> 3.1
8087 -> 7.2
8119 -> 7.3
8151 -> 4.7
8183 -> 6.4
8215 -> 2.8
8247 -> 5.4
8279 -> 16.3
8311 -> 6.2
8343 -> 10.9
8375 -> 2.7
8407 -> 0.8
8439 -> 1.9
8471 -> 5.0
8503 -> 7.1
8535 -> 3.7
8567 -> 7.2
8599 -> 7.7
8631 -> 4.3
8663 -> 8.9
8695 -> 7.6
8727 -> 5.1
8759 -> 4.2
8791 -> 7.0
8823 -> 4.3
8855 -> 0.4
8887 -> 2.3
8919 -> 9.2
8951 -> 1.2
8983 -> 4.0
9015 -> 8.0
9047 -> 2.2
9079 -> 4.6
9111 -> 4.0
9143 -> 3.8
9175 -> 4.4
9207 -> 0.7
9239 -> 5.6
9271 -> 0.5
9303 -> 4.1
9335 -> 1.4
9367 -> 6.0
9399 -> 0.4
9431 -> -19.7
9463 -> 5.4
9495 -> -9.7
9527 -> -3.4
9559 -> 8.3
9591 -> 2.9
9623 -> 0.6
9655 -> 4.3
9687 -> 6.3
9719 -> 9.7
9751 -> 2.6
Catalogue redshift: 0.26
